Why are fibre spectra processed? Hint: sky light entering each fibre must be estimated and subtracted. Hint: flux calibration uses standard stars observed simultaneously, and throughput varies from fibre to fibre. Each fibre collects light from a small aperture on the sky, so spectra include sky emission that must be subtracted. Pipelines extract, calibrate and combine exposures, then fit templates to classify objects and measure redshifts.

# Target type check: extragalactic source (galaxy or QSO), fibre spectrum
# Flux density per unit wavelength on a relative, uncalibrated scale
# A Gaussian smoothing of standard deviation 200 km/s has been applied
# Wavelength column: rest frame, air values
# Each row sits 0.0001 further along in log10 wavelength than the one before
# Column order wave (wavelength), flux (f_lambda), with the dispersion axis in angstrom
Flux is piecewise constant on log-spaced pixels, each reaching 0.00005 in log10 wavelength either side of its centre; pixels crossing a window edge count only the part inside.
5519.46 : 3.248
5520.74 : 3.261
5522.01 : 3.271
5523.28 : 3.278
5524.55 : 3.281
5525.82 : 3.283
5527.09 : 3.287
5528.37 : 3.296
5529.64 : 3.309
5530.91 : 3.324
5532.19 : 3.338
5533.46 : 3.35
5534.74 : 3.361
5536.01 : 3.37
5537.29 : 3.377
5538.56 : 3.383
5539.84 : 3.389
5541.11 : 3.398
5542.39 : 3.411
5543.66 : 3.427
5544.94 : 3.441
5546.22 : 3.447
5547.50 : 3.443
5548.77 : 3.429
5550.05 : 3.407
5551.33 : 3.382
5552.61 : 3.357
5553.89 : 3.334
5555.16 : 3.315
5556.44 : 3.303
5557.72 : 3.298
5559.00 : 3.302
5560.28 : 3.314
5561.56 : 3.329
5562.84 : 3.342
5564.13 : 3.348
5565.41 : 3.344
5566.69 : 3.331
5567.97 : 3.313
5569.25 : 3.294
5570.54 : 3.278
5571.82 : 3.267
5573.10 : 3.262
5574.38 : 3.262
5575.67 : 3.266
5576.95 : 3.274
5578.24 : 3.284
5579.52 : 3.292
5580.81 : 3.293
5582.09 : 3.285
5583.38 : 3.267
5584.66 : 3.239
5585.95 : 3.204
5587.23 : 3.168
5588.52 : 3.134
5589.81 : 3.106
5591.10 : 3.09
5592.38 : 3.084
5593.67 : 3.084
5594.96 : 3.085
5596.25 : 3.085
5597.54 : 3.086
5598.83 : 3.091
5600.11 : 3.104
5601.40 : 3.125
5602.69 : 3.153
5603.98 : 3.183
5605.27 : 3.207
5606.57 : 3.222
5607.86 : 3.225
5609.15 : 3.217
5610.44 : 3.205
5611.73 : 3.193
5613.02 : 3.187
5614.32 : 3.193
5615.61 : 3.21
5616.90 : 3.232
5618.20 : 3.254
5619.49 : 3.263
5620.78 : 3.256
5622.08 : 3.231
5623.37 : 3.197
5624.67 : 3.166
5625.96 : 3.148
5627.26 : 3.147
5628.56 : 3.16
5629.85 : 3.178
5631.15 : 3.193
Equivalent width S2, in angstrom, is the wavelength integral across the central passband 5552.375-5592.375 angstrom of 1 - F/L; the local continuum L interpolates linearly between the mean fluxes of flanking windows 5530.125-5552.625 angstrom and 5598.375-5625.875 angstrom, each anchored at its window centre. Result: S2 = 0.4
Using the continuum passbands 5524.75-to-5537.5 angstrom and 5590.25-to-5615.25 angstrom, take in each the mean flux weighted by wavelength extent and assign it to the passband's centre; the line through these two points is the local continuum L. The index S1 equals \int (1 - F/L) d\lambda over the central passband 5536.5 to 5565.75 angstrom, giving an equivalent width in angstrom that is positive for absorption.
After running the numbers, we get -0.8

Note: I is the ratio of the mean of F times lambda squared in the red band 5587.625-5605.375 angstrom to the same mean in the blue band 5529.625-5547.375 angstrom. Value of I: 0.94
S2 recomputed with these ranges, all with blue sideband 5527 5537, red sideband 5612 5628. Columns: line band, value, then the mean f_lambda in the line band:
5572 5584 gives 0.0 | 3.28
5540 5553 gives -0.4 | 3.41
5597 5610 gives 0.3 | 3.16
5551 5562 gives -0.1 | 3.33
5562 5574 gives -0.1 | 3.31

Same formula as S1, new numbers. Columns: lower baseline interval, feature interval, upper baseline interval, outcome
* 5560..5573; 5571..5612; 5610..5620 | 0.94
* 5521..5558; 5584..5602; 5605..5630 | 0.73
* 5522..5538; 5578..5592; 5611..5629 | 0.16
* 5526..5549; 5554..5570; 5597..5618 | -0.07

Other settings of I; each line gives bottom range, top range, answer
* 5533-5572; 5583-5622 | 0.96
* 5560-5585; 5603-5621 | 0.99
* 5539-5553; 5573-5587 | 0.97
